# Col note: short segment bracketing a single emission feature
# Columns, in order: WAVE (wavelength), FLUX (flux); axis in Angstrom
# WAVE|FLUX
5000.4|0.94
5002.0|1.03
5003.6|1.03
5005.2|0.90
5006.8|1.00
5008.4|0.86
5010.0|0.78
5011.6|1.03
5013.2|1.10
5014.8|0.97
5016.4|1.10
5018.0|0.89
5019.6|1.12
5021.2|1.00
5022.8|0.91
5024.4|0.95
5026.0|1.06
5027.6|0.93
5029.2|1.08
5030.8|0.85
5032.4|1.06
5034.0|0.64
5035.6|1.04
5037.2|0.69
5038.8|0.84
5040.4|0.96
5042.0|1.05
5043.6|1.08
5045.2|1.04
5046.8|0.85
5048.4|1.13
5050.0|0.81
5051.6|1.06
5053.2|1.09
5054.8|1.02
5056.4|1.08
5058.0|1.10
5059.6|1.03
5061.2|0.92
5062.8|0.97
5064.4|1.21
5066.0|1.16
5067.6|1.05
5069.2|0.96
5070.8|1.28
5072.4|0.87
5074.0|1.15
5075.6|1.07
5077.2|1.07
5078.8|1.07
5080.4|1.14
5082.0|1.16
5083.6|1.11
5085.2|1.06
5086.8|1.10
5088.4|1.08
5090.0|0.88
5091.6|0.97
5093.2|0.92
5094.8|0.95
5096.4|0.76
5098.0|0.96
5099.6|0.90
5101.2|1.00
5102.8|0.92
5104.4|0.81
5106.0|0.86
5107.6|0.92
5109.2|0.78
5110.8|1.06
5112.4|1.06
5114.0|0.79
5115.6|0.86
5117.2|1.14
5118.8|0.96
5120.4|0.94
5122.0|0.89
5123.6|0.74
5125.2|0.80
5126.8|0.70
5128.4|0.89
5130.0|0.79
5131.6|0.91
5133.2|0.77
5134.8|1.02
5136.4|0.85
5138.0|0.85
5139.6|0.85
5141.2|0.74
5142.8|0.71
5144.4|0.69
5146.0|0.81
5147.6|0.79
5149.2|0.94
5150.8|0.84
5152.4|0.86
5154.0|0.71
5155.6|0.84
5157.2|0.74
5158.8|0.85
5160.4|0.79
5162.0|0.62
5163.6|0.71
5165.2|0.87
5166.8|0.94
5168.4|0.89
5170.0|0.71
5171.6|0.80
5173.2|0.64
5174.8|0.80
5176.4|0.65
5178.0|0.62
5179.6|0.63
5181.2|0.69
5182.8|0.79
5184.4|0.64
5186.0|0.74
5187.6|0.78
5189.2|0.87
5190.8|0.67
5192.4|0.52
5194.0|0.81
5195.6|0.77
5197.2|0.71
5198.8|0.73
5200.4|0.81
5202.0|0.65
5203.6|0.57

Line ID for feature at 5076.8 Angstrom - C III]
